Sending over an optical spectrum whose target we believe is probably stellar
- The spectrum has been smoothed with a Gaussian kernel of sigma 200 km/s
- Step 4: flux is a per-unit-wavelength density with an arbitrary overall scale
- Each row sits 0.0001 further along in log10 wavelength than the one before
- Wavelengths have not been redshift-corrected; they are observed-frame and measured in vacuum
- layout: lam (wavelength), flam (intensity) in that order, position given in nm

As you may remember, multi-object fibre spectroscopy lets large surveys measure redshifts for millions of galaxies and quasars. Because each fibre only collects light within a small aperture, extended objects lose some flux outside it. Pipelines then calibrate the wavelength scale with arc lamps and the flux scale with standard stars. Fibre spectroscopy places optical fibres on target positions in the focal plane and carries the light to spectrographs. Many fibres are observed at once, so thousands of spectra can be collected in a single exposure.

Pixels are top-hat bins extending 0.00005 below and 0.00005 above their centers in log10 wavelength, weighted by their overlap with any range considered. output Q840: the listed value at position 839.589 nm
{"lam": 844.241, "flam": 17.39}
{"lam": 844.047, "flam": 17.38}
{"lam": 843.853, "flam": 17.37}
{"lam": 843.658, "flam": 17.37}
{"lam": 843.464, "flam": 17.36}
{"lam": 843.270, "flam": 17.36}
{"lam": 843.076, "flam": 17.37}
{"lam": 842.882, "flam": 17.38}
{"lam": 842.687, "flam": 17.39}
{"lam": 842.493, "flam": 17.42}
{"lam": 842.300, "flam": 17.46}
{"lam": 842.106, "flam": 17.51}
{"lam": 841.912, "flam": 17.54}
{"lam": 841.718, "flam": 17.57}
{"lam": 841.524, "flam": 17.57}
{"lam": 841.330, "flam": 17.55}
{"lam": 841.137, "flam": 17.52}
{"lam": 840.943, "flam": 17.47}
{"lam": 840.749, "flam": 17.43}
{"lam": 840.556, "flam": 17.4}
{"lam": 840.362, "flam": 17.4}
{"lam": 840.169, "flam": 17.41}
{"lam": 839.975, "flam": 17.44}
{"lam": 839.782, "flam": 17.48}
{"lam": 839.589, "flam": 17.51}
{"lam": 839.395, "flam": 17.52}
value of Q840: 17.51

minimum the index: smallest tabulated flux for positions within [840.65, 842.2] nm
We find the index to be 17.43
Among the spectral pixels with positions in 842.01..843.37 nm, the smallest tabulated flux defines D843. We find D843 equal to 17.36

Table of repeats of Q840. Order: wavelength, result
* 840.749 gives 17.43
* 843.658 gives 17.37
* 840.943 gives 17.47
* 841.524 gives 17.57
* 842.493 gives 17.42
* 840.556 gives 17.4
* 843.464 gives 17.36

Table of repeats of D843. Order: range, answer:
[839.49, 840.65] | 17.4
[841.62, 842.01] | 17.54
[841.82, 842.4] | 17.46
